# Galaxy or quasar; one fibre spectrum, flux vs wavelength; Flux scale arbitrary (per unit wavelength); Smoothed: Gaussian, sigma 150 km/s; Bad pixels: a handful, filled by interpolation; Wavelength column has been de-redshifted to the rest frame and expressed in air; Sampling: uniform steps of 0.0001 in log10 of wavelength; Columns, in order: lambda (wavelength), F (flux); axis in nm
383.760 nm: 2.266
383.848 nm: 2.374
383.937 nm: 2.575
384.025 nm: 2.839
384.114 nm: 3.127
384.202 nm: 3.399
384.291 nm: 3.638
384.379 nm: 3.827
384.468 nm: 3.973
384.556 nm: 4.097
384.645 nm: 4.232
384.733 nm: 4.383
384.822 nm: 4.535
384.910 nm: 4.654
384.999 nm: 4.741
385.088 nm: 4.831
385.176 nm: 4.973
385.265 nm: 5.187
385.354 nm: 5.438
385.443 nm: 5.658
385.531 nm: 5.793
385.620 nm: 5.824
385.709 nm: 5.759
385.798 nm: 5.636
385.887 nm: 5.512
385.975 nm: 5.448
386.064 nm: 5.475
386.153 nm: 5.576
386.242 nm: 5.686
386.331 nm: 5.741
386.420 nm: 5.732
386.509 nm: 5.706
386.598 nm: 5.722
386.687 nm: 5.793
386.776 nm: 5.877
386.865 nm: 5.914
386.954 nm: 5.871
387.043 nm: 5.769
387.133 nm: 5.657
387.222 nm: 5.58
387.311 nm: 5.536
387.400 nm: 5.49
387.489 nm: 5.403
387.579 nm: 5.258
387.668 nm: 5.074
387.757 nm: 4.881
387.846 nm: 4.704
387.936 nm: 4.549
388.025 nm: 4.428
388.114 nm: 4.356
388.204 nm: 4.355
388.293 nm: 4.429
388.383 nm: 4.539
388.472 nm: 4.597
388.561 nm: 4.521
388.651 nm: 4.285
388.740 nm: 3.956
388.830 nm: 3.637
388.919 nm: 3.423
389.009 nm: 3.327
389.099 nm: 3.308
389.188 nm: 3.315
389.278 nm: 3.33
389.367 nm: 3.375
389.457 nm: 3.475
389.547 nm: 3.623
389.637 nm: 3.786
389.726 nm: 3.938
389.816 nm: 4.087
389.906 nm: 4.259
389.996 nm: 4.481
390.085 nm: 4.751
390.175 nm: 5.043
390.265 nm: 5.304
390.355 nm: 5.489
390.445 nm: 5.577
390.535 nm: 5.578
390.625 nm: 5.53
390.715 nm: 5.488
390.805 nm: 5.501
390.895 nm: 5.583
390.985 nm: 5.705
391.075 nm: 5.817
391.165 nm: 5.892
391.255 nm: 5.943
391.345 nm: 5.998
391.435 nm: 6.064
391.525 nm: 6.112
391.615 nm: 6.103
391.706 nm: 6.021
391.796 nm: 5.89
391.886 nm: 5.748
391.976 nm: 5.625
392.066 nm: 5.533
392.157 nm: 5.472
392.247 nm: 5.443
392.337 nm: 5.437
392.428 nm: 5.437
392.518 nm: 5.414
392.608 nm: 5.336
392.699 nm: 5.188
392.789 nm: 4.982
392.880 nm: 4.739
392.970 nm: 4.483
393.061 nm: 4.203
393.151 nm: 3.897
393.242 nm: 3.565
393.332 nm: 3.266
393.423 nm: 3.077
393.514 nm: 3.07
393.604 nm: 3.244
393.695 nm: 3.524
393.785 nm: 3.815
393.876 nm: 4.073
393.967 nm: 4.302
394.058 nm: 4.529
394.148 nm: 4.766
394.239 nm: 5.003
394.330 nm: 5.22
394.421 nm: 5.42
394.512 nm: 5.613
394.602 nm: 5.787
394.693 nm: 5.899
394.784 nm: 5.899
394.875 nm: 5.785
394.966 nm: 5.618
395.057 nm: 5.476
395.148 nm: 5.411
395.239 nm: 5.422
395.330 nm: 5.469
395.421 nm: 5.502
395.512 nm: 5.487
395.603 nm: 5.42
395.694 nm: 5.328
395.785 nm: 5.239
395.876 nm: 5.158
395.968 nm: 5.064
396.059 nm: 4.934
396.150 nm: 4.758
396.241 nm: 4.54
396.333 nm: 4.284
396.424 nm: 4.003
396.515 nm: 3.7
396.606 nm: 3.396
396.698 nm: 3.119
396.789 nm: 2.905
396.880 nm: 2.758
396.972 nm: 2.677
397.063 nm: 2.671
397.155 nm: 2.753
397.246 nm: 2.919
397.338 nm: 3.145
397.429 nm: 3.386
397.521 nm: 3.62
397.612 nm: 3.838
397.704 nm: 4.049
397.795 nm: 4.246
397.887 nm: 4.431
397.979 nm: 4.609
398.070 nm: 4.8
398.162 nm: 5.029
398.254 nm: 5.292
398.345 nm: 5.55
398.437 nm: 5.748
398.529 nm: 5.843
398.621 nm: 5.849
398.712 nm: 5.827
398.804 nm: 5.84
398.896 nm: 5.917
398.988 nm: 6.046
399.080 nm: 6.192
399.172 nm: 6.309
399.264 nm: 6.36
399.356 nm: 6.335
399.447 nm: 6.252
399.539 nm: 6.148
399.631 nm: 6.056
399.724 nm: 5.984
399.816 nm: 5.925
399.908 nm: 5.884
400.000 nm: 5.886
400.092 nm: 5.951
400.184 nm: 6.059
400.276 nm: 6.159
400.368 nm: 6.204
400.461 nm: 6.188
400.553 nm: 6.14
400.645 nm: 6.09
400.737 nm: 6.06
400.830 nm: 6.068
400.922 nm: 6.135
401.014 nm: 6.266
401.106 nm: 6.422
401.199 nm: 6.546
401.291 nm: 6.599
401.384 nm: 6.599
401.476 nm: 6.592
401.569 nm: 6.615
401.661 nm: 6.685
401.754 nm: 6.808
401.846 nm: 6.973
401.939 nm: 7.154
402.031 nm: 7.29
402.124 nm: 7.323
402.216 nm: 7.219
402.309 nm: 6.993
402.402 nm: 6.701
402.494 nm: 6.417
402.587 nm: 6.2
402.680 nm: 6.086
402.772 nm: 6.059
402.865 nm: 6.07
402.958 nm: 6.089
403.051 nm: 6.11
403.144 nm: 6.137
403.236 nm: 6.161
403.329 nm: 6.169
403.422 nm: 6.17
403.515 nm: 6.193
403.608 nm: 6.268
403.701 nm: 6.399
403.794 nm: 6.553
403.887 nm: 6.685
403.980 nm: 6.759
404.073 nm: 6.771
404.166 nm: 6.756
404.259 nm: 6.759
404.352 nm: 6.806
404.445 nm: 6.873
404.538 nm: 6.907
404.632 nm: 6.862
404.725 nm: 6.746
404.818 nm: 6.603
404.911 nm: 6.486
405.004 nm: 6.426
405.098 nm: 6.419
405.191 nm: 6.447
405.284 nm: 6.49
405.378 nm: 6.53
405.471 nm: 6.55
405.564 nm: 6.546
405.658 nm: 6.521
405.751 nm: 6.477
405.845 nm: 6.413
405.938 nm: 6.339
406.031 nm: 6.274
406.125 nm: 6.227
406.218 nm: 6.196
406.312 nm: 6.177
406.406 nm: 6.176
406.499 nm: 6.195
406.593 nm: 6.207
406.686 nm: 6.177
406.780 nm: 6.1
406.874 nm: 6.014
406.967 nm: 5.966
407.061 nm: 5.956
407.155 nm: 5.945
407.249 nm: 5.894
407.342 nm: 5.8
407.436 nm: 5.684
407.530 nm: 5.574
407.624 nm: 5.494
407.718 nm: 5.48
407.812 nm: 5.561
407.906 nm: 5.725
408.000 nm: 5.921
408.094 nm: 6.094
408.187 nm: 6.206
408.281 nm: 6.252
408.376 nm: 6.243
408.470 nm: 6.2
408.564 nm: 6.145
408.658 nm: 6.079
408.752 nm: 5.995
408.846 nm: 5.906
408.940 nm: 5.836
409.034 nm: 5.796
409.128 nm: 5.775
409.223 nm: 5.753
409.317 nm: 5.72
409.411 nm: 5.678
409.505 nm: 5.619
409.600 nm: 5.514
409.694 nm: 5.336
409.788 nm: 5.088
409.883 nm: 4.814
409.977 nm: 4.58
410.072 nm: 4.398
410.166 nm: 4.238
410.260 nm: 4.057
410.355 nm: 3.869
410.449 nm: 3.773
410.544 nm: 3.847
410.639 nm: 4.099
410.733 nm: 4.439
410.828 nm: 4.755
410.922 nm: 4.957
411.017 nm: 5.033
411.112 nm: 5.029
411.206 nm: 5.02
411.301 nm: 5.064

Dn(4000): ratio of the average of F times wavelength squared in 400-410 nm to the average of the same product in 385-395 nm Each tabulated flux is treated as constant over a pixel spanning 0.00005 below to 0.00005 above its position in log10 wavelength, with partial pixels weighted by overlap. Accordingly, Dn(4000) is 1.3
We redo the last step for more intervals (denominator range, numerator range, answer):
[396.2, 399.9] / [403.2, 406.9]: 1.41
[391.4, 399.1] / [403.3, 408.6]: 1.39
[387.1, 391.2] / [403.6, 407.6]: 1.49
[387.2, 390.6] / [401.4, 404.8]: 1.59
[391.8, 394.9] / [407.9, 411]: 1.19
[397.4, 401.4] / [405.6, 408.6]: 1.10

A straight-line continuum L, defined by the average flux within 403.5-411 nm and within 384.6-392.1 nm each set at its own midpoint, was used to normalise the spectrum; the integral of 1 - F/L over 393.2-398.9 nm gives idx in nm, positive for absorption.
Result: 0.90 nm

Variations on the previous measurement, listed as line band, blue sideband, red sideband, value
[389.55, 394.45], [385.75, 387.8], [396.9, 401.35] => 0.49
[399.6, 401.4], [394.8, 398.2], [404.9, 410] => -0.44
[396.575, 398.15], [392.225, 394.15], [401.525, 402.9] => 0.56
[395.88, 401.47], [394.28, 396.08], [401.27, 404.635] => 0.79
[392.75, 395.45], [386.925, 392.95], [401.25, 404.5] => 0.39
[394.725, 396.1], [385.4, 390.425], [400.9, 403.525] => 0.07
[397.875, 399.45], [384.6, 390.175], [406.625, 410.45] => -0.14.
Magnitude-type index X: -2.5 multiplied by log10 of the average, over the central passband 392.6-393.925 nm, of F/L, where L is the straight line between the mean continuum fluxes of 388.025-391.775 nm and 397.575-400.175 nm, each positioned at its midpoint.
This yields 0.26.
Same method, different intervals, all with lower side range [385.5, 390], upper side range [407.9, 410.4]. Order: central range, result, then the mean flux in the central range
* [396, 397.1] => 0.36 mag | 3.67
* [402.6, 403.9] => -0.17 mag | 6.21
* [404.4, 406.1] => -0.21 mag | 6.54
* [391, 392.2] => -0.19 mag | 5.86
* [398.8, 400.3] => -0.17 mag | 6.08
